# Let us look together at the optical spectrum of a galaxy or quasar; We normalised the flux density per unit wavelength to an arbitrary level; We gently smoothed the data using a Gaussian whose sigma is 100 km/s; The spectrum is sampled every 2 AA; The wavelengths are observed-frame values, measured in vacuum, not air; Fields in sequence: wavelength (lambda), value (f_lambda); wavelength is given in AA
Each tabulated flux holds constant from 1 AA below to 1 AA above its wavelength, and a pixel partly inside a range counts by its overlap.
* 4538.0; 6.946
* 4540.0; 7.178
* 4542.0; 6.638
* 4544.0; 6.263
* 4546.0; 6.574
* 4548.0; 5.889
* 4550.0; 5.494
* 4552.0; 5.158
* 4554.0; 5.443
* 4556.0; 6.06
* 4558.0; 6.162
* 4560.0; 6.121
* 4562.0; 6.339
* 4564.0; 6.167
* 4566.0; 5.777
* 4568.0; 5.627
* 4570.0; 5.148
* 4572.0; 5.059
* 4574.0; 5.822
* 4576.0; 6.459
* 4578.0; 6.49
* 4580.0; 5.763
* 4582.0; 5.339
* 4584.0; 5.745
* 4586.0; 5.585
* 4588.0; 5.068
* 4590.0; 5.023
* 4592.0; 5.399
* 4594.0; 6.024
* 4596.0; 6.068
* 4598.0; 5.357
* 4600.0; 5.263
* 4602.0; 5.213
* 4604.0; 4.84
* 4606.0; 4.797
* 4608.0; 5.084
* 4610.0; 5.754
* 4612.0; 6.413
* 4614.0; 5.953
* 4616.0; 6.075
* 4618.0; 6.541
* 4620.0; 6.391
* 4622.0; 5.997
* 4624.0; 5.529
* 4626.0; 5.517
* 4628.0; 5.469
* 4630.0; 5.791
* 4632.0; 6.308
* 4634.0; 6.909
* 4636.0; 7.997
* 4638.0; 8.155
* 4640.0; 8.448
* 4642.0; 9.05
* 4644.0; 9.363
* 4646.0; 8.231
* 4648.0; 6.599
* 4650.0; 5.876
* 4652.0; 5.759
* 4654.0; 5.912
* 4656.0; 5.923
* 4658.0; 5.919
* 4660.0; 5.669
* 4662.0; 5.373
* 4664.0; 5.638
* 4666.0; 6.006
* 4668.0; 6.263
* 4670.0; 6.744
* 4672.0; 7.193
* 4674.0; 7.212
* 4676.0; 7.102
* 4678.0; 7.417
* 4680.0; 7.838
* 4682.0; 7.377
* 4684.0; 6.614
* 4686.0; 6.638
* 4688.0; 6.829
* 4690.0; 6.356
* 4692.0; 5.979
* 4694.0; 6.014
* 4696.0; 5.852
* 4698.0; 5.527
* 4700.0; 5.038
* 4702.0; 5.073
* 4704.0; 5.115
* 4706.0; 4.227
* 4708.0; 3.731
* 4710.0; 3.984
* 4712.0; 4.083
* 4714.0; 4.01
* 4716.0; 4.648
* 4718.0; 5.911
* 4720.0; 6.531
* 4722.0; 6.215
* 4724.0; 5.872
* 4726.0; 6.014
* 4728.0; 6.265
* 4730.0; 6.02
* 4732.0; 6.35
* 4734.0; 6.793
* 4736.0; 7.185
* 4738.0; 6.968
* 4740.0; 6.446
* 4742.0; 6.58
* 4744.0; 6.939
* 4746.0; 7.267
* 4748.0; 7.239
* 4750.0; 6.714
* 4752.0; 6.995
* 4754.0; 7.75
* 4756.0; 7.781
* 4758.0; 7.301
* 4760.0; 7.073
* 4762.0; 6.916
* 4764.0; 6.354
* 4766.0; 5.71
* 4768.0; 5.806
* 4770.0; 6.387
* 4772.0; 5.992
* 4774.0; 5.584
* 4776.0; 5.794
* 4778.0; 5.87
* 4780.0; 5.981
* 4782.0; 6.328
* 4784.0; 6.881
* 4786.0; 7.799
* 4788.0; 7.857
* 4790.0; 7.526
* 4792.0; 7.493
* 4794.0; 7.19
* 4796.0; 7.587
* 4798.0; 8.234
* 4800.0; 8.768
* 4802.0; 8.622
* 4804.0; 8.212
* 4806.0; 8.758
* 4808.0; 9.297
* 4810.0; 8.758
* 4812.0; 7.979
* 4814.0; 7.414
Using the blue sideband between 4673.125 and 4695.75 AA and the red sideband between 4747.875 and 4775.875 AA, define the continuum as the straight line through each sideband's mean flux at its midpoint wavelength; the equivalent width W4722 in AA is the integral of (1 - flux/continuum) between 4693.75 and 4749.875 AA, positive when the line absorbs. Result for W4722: 7.8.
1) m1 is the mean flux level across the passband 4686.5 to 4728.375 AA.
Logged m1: 5.4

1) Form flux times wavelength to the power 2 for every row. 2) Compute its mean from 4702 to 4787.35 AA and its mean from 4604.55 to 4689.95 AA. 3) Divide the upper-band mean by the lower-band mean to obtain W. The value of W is 0.98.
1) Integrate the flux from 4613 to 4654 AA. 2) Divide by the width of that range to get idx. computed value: 6.78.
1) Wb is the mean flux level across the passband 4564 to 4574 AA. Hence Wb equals 5.52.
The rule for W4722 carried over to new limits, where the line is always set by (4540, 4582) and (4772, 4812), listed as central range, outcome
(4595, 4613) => 2.3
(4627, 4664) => -1.7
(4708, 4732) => 5.6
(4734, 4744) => 0.4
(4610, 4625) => 0.5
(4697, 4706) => 2.3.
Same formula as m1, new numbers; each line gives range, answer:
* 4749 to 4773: 6.73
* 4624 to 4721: 6.23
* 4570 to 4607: 5.51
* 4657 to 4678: 6.36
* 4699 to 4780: 6.06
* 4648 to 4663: 5.83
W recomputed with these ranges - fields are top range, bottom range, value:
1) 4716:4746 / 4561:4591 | 1.20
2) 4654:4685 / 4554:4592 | 1.19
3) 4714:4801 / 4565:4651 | 1.16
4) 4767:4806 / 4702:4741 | 1.30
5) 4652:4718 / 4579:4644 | 0.99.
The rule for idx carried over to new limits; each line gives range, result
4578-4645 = 6.13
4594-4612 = 5.4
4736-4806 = 7.03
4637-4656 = 7.41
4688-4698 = 6.08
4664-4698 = 6.65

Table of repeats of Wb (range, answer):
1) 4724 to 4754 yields 6.71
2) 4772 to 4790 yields 6.54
